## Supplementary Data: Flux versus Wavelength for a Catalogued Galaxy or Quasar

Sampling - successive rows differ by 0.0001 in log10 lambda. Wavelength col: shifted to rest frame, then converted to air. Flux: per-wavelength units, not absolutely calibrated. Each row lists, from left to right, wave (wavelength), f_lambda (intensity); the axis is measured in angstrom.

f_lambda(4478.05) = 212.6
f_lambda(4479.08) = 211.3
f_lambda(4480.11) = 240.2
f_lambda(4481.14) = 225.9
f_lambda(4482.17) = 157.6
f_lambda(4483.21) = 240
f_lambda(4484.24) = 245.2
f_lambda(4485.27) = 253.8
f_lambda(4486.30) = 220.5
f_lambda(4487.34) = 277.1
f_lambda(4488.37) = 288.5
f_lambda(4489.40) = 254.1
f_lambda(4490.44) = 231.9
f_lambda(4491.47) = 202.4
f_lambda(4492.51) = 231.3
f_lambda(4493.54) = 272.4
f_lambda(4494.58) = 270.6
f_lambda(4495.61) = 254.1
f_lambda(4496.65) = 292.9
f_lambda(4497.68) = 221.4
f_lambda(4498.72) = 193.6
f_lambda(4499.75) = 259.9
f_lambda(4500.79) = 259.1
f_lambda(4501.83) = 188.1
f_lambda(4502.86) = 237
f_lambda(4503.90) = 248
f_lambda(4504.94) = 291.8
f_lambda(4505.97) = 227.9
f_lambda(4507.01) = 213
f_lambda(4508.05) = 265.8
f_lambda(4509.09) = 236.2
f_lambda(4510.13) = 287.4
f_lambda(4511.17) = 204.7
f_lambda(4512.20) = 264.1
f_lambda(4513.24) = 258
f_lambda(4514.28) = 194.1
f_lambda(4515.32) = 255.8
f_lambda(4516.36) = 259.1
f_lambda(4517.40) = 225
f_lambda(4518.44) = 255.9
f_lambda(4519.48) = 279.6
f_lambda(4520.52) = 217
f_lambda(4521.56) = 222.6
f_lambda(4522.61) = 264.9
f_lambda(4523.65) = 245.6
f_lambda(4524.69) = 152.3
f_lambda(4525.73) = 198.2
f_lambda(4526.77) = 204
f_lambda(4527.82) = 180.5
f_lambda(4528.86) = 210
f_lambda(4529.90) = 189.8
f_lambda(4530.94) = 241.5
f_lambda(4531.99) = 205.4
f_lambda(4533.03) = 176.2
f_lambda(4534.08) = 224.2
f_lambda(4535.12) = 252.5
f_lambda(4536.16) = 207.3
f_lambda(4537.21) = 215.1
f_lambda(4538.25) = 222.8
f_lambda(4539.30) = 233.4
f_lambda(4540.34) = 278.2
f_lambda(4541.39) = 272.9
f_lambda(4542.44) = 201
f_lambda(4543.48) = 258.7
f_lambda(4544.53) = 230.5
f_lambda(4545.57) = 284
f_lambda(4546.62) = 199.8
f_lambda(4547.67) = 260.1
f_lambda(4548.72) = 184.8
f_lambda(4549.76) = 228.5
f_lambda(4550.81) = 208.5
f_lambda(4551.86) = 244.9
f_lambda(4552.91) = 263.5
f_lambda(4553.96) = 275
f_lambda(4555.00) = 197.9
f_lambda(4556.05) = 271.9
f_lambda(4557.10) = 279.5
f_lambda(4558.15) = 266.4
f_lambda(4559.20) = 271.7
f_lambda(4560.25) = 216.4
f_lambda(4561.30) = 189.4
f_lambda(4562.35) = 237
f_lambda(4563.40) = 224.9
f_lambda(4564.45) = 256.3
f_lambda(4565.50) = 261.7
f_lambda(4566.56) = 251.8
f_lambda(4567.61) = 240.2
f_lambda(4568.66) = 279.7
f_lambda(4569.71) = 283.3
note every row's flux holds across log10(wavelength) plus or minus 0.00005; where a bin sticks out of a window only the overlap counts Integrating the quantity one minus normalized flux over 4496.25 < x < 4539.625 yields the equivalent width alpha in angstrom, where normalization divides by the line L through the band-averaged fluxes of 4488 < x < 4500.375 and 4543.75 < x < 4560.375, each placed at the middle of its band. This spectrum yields 2.7 angstrom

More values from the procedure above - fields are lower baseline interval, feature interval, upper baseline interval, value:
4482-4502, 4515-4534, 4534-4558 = 1.6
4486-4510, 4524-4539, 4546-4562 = 2.1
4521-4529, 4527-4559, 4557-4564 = -1.1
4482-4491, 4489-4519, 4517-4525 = -0.5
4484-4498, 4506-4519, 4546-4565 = 0.2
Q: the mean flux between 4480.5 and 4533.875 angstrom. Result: 234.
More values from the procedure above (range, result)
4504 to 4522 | 245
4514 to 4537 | 221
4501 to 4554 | 232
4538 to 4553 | 238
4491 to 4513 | 244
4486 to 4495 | 250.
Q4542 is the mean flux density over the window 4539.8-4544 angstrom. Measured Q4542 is 253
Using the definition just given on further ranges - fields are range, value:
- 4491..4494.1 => 236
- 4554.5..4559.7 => 258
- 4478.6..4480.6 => 226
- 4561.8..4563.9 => 231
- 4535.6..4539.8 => 220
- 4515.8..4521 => 248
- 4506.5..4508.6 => 239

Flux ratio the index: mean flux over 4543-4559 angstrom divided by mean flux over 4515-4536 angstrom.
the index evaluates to 1.1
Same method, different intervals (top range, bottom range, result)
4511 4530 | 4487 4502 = 0.92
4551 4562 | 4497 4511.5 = 1.03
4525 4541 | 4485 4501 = 0.87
